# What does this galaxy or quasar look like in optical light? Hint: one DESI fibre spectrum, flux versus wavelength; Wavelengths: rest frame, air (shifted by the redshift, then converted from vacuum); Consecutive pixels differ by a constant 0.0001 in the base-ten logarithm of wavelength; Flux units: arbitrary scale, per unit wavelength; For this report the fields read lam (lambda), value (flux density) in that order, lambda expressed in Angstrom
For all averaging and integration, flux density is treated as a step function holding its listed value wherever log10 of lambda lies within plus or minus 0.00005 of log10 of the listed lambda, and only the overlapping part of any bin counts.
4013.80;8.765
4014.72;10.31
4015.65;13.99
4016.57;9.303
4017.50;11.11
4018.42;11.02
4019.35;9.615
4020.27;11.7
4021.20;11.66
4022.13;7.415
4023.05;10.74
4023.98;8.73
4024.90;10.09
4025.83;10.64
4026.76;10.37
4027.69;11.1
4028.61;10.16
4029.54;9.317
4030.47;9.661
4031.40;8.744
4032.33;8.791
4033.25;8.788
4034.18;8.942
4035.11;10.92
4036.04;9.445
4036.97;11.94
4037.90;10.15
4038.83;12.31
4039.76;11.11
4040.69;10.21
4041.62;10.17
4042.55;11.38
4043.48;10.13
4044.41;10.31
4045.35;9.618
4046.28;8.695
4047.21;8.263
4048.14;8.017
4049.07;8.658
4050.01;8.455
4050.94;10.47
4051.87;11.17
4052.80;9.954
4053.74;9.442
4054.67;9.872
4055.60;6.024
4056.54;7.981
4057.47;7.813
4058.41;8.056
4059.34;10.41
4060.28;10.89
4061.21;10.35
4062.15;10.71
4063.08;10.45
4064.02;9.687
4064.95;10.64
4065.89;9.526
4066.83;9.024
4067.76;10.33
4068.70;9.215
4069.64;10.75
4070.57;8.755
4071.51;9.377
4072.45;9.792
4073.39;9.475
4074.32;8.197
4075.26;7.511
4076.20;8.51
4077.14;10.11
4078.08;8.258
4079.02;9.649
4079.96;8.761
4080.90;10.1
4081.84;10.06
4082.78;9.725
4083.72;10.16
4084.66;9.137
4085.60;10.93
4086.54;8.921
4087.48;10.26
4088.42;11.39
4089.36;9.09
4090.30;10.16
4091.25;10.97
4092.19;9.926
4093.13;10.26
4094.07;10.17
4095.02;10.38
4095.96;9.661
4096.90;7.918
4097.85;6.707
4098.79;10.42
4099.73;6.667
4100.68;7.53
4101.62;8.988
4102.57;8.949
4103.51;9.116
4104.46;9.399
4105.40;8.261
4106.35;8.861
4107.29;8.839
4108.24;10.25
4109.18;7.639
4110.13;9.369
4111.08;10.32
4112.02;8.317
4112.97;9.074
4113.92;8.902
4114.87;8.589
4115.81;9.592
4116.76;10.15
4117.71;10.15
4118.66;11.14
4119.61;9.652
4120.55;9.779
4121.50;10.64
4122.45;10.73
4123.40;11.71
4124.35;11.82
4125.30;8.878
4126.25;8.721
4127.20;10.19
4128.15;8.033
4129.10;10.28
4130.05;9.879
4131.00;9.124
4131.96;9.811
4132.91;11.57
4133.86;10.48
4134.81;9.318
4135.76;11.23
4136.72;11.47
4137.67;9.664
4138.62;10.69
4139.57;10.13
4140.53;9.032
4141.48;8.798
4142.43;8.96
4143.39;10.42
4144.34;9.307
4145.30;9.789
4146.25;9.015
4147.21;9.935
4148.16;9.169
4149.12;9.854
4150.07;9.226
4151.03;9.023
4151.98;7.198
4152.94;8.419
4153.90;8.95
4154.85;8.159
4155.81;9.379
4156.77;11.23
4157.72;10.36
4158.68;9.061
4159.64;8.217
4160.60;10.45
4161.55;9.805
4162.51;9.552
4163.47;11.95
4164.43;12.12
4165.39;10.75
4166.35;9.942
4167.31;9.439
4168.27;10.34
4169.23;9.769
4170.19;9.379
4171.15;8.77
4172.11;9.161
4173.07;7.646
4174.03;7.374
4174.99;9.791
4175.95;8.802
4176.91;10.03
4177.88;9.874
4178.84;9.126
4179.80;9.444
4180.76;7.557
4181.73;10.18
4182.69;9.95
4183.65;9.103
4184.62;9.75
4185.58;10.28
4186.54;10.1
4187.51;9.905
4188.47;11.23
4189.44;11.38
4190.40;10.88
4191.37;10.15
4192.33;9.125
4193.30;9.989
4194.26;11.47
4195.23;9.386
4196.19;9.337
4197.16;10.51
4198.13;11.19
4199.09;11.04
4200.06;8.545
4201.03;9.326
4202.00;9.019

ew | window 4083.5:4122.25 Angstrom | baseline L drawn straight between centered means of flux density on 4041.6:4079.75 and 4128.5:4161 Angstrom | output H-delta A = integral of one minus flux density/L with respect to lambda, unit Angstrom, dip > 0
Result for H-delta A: 0.3 Angstrom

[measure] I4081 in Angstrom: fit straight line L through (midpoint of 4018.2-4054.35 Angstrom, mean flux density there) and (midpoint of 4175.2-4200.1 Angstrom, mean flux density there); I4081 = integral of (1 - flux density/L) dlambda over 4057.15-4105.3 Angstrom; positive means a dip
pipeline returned 2.3 Angstrom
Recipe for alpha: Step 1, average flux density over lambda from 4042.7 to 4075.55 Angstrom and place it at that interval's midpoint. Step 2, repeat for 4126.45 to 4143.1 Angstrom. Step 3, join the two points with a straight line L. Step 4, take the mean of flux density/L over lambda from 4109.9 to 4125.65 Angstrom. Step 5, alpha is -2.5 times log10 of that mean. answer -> -0.017 mag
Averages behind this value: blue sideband 9.4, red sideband 9.91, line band 9.95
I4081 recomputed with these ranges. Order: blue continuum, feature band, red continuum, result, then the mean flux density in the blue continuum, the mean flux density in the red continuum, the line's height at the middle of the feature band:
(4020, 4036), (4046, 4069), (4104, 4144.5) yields 1.0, 9.83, 9.75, 9.81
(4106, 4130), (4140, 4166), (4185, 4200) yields 1.1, 9.68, 10.3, 9.99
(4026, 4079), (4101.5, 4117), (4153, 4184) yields 0.8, 9.62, 9.54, 9.58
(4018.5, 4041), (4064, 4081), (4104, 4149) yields 1.1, 10.1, 9.73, 9.95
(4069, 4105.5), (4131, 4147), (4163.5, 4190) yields -0.7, 9.35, 9.72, 9.56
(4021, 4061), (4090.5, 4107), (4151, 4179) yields 0.9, 9.69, 9.48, 9.59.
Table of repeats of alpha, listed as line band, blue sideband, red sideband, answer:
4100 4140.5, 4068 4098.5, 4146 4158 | -0.037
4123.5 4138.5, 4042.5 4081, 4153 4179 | -0.063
